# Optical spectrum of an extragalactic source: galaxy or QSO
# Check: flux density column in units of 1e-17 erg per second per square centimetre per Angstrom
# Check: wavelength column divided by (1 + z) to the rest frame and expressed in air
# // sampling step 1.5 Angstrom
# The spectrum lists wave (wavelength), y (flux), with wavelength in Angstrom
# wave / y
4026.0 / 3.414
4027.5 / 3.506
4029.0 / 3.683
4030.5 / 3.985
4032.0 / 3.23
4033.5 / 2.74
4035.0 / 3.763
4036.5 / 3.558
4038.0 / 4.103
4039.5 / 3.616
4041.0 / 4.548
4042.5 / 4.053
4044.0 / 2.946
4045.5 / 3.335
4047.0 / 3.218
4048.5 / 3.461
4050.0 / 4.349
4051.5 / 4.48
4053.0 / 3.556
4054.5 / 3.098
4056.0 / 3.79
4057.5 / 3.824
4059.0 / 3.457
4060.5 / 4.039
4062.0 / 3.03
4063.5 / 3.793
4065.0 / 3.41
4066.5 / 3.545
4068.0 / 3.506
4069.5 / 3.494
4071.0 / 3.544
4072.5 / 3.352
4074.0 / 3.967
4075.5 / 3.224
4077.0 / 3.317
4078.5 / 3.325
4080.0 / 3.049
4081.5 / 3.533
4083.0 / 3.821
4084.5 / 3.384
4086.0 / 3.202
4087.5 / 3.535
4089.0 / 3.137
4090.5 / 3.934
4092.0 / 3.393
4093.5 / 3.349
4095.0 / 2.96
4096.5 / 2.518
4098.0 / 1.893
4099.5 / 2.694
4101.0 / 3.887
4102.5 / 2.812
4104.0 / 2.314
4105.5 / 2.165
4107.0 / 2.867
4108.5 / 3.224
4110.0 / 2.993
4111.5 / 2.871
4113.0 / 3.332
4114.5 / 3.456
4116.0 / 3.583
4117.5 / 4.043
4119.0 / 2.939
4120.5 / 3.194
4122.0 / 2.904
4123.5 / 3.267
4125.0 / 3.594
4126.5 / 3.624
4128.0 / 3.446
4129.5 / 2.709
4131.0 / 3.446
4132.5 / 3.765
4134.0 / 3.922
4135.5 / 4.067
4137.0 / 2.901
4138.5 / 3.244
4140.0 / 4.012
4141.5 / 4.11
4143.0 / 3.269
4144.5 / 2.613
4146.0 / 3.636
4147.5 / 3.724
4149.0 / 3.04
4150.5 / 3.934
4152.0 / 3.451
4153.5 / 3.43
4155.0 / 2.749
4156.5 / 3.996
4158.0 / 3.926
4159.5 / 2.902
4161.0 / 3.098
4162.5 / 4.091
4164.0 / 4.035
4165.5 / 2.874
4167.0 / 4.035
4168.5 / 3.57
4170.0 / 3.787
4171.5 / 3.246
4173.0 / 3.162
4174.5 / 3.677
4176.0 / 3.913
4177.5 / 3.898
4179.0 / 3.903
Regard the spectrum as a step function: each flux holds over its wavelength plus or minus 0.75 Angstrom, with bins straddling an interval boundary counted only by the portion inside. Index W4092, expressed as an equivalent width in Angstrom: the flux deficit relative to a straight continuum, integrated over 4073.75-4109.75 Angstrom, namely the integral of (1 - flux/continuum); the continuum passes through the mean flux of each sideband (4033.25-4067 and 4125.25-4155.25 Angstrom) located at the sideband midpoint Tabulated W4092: 4.4 Angstrom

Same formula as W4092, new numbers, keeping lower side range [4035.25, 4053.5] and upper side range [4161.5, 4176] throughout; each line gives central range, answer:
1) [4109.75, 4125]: 1.6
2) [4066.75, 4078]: 0.8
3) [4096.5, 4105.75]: 2.6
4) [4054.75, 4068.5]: 0.6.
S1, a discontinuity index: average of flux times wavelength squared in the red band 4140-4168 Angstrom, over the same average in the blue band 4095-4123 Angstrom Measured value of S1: 1.20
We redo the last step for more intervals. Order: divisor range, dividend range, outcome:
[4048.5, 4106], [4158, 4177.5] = 1.11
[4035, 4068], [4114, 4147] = 0.97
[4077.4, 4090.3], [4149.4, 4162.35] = 1.05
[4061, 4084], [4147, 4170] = 1.06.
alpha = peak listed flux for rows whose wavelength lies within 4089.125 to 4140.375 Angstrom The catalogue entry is 4.067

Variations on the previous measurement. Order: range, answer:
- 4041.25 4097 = 4.48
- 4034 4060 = 4.548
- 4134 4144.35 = 4.11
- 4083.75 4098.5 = 3.934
